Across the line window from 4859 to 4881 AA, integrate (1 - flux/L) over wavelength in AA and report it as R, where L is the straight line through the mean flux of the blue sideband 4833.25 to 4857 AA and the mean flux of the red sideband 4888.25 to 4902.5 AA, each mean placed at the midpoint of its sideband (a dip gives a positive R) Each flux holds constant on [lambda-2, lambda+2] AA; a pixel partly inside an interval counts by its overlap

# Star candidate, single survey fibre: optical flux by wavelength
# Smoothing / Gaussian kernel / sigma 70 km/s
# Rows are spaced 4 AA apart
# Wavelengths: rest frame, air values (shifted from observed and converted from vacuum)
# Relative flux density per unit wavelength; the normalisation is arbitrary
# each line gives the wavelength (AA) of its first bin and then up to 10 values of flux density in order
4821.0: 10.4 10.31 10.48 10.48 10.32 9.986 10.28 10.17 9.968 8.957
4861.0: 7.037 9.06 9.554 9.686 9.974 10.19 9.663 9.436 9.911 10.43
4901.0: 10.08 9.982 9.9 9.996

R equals 1.9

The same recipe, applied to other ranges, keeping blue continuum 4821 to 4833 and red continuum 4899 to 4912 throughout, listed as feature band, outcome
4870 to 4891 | 0.71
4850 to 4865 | 2.11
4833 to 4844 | 0.13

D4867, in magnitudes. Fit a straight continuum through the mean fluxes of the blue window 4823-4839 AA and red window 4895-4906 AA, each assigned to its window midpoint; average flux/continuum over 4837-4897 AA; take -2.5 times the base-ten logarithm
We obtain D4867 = 0.07 mag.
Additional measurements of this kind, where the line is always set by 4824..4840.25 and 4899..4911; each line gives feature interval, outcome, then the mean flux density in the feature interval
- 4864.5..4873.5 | 0.080 mag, 9.45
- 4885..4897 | 0.029 mag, 9.8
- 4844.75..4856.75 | 0.035 mag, 9.95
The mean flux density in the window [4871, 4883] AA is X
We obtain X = 9.95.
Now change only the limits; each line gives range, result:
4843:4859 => 9.84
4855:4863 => 8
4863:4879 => 9.57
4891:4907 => 10.1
